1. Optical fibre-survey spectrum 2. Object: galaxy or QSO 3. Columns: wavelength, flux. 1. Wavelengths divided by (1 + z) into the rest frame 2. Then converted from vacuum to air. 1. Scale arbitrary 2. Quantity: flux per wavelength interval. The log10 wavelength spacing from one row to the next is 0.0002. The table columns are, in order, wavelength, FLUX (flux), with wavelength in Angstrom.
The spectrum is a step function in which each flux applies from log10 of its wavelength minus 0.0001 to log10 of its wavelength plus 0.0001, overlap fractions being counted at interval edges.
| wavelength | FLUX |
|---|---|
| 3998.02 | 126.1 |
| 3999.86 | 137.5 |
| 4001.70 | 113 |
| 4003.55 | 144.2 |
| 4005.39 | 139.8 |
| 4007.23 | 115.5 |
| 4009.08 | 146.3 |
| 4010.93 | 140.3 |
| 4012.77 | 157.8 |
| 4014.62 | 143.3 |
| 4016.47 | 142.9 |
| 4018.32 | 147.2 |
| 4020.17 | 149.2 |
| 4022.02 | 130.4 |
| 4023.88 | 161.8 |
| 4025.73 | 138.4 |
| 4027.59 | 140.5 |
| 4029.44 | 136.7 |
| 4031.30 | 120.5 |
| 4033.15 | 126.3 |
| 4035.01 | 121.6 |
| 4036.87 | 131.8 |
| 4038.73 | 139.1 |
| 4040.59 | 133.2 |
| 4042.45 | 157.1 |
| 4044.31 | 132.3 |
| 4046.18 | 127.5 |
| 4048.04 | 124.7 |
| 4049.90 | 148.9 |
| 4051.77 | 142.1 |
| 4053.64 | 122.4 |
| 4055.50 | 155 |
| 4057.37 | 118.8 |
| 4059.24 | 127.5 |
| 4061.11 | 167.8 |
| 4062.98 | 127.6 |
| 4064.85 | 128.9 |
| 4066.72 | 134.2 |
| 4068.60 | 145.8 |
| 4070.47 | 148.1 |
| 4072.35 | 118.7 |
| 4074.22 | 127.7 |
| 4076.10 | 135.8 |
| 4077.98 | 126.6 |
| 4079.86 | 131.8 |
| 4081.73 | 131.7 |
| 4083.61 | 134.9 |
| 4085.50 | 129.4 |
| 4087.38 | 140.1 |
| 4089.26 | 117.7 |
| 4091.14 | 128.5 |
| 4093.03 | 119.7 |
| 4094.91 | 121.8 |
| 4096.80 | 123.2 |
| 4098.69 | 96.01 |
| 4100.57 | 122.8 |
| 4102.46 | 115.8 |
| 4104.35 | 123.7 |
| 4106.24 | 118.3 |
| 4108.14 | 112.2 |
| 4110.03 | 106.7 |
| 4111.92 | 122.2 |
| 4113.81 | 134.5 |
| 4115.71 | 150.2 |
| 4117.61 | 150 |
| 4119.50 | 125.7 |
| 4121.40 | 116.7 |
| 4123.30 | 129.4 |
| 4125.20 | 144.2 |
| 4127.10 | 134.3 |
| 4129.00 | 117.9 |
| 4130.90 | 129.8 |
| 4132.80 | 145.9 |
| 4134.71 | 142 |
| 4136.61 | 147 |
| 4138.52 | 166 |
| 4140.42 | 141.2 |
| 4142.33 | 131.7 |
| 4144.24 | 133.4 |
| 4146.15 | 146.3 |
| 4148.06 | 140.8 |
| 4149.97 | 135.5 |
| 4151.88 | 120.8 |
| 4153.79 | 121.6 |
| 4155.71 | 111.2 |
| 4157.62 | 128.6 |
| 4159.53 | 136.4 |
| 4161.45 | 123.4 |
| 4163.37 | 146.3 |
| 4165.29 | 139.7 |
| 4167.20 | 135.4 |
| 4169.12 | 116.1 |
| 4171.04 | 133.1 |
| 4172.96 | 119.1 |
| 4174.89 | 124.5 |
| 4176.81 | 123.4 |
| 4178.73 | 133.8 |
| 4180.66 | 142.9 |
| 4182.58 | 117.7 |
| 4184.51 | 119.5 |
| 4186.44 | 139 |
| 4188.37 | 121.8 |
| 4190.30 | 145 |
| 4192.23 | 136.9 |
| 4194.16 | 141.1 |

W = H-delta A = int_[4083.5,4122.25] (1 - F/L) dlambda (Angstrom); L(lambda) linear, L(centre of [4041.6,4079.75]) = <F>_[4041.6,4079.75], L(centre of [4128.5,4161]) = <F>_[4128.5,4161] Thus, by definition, 3.24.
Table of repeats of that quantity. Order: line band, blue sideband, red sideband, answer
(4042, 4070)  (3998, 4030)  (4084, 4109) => -1.5 Angstrom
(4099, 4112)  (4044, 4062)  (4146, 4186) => 1.7 Angstrom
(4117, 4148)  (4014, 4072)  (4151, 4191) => -1.5 Angstrom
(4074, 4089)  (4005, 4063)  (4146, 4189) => 0.3 Angstrom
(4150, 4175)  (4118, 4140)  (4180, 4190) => 0.8 Angstrom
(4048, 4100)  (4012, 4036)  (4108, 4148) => 2.4 Angstrom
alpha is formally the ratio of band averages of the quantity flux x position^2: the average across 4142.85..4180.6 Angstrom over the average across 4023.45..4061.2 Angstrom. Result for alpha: 1.0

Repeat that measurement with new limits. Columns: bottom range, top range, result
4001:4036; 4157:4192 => 1.02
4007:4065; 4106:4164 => 1.01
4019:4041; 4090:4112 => 0.89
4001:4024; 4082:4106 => 0.91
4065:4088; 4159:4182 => 1.03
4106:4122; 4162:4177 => 1.05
